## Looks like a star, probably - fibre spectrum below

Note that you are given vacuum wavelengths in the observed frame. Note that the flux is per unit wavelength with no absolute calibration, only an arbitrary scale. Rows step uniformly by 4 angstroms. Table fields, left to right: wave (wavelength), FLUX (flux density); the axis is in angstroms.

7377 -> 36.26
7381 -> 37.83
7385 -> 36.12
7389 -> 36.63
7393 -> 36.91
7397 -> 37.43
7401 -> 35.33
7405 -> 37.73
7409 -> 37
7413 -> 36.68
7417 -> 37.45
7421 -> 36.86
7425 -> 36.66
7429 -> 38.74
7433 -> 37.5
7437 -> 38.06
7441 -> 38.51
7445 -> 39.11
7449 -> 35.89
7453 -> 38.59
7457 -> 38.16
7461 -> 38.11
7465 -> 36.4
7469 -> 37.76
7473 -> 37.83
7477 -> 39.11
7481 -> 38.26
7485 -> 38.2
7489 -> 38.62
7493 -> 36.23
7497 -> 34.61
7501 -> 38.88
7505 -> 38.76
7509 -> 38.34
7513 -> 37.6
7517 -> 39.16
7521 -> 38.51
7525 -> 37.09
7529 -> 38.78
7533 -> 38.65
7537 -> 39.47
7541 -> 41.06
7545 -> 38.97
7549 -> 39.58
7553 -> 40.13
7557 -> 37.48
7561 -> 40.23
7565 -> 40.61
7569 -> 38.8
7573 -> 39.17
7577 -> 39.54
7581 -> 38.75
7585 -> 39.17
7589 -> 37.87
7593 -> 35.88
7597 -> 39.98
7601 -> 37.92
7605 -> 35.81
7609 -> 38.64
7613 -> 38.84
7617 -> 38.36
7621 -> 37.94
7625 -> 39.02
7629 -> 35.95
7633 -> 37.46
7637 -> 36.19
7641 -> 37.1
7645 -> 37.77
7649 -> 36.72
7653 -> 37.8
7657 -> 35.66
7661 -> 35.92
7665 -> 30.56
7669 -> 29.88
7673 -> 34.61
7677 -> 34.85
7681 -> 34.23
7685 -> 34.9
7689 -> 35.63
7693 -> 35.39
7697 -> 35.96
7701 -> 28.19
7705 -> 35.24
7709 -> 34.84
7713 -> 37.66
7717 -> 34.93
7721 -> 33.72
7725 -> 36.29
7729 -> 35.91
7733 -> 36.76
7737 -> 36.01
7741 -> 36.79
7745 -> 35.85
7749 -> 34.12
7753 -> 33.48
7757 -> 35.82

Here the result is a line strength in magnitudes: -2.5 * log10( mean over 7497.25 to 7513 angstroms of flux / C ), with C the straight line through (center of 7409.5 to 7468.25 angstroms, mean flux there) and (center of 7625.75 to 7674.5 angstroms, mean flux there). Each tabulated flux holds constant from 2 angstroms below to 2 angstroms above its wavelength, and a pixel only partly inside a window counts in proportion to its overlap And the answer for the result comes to -0.032 mag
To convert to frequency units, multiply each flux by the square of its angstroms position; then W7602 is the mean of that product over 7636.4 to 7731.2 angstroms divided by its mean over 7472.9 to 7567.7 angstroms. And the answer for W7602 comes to 0.9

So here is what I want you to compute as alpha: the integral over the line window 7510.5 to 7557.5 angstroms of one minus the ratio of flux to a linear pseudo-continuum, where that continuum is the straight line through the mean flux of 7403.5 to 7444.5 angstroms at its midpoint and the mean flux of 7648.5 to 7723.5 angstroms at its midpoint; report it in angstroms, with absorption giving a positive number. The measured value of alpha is -3.4 angstroms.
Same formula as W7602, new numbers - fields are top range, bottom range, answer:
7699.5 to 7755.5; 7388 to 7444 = 1.02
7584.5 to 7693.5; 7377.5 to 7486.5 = 1.03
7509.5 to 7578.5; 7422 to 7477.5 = 1.06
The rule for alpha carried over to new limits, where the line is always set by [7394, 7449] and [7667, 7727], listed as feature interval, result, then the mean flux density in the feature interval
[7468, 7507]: -1.21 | 37.8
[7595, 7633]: -2.91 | 38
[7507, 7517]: -0.49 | 38.2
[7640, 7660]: -1.16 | 37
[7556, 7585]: -2.83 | 39.3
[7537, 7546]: -0.97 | 40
